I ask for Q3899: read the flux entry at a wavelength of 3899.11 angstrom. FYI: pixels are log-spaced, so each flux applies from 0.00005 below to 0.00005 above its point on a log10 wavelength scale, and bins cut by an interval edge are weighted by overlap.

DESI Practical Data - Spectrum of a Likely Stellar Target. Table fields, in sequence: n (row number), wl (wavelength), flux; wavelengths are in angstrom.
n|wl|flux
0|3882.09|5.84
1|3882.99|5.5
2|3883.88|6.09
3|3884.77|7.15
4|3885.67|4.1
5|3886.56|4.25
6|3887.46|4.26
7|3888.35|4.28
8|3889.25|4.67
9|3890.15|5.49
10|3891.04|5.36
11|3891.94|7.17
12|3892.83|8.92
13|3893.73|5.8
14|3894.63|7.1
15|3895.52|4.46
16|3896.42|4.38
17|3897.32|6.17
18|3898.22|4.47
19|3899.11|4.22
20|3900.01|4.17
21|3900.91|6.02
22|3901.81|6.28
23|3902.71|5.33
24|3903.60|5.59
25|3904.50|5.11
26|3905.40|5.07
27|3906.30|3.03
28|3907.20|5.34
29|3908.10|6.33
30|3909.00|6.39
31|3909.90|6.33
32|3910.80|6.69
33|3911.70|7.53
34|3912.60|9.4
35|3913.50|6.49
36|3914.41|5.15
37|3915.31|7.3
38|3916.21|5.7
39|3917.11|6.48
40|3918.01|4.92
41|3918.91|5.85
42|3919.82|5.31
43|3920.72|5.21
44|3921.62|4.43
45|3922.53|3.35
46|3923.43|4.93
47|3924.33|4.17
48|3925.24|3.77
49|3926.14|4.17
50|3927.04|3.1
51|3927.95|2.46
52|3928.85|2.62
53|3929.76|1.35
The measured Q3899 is 4.22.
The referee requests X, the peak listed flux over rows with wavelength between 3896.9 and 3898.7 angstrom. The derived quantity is 6.17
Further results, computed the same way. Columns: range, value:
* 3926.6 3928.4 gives 3.1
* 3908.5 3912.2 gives 7.53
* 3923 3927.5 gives 4.93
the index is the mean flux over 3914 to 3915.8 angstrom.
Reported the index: 6.25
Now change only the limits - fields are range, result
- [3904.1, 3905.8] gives 5.09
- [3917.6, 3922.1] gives 5.13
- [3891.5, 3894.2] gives 7.29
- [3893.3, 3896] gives 5.77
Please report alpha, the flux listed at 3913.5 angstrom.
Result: 6.49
